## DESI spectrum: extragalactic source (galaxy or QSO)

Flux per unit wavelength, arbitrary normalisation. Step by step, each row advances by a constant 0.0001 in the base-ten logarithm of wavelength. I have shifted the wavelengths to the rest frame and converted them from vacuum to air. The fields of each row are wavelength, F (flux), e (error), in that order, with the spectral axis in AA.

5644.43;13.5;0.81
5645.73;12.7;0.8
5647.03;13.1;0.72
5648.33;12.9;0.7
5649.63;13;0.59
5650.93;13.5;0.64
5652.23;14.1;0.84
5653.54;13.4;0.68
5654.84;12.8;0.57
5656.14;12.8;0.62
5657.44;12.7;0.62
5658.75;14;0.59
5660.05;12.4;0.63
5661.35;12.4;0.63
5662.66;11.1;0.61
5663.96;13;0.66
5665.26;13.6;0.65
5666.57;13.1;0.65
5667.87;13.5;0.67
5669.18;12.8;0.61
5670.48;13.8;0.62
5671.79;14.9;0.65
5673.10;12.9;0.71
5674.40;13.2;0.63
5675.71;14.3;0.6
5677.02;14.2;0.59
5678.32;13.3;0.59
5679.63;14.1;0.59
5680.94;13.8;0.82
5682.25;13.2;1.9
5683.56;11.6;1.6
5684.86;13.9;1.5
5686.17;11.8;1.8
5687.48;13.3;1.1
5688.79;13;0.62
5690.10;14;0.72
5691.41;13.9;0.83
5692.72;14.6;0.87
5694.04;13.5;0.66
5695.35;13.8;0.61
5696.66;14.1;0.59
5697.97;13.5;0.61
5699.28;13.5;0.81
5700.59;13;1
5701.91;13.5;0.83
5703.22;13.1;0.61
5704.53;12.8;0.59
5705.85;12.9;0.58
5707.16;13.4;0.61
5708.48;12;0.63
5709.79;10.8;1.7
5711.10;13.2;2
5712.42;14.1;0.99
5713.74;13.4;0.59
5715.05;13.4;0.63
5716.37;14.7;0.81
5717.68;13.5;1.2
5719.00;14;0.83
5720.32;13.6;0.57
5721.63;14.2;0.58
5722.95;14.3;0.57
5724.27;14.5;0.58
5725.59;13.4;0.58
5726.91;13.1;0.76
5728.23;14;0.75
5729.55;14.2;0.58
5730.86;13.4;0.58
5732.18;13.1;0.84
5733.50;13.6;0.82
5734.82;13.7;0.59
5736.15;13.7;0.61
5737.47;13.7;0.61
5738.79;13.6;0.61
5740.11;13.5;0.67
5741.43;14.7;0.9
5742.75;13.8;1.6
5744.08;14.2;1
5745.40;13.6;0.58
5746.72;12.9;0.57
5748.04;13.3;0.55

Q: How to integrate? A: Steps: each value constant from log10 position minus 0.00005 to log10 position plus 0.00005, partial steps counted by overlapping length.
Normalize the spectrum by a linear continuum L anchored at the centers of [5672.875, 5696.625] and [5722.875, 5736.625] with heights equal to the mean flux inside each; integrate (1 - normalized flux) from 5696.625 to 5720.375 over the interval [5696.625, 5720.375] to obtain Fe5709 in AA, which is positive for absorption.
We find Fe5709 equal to 0.6 AA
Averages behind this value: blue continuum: 13.5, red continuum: 13.7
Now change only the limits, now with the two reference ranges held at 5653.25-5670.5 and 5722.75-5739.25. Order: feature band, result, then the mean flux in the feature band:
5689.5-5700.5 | -0.4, 13.8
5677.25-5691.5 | -0.1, 13.3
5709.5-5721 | 0.0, 13.5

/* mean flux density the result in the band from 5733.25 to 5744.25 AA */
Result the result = 13.8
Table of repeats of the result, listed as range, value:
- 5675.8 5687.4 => 13.3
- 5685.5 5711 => 13.2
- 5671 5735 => 13.5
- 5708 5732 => 13.6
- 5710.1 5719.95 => 13.6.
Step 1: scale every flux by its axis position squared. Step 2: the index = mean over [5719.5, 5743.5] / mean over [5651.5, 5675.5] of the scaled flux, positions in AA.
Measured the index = 1.1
